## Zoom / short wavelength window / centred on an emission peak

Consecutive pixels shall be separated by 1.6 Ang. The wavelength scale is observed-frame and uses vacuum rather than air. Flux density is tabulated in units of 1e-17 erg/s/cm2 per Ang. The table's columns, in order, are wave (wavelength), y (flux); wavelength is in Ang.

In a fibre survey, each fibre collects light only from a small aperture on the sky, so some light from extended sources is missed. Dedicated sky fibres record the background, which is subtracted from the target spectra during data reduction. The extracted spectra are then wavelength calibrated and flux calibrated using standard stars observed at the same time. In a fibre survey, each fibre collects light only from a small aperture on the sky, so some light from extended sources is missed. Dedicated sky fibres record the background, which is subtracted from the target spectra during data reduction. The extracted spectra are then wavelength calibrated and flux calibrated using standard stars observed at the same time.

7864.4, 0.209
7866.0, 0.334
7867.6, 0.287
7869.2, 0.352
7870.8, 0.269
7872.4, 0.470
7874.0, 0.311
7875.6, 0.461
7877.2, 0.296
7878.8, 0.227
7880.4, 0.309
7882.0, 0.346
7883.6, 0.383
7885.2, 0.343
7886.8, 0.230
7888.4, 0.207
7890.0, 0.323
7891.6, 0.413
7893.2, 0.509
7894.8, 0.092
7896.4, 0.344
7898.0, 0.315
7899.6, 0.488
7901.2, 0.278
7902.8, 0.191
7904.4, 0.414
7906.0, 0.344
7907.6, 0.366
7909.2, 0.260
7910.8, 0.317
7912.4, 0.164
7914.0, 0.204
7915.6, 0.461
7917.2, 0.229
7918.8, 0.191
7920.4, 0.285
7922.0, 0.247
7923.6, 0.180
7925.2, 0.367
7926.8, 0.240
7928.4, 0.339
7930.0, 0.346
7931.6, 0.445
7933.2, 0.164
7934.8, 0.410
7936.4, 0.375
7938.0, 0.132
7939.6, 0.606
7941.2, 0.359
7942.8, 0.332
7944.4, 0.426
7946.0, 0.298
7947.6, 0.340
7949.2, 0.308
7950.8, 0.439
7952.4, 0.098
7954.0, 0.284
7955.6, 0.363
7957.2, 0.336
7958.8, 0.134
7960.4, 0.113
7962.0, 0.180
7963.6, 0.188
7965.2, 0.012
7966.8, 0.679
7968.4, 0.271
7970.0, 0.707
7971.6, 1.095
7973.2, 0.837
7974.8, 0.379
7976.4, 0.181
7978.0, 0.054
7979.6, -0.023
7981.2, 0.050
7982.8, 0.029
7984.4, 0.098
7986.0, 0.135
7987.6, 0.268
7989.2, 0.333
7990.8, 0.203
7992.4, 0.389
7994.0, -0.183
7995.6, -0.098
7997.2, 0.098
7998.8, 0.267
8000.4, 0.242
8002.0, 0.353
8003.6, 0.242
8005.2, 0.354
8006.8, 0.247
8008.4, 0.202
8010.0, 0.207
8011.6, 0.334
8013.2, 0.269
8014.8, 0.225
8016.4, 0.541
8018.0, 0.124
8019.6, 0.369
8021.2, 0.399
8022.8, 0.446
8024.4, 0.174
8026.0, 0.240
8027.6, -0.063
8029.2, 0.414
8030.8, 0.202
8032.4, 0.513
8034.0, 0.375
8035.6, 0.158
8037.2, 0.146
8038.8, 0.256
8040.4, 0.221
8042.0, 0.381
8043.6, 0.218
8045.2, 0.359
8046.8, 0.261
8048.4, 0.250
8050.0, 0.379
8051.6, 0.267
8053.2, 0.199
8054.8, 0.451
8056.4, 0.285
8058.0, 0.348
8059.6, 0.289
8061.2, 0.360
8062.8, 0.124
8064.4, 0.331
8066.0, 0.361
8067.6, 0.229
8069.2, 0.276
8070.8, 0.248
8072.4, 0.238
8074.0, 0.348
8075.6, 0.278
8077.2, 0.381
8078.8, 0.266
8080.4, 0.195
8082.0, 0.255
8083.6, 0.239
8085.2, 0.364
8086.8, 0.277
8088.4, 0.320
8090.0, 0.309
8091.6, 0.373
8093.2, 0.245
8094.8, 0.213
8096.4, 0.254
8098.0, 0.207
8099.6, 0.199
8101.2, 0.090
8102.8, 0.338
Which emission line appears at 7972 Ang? H-gamma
